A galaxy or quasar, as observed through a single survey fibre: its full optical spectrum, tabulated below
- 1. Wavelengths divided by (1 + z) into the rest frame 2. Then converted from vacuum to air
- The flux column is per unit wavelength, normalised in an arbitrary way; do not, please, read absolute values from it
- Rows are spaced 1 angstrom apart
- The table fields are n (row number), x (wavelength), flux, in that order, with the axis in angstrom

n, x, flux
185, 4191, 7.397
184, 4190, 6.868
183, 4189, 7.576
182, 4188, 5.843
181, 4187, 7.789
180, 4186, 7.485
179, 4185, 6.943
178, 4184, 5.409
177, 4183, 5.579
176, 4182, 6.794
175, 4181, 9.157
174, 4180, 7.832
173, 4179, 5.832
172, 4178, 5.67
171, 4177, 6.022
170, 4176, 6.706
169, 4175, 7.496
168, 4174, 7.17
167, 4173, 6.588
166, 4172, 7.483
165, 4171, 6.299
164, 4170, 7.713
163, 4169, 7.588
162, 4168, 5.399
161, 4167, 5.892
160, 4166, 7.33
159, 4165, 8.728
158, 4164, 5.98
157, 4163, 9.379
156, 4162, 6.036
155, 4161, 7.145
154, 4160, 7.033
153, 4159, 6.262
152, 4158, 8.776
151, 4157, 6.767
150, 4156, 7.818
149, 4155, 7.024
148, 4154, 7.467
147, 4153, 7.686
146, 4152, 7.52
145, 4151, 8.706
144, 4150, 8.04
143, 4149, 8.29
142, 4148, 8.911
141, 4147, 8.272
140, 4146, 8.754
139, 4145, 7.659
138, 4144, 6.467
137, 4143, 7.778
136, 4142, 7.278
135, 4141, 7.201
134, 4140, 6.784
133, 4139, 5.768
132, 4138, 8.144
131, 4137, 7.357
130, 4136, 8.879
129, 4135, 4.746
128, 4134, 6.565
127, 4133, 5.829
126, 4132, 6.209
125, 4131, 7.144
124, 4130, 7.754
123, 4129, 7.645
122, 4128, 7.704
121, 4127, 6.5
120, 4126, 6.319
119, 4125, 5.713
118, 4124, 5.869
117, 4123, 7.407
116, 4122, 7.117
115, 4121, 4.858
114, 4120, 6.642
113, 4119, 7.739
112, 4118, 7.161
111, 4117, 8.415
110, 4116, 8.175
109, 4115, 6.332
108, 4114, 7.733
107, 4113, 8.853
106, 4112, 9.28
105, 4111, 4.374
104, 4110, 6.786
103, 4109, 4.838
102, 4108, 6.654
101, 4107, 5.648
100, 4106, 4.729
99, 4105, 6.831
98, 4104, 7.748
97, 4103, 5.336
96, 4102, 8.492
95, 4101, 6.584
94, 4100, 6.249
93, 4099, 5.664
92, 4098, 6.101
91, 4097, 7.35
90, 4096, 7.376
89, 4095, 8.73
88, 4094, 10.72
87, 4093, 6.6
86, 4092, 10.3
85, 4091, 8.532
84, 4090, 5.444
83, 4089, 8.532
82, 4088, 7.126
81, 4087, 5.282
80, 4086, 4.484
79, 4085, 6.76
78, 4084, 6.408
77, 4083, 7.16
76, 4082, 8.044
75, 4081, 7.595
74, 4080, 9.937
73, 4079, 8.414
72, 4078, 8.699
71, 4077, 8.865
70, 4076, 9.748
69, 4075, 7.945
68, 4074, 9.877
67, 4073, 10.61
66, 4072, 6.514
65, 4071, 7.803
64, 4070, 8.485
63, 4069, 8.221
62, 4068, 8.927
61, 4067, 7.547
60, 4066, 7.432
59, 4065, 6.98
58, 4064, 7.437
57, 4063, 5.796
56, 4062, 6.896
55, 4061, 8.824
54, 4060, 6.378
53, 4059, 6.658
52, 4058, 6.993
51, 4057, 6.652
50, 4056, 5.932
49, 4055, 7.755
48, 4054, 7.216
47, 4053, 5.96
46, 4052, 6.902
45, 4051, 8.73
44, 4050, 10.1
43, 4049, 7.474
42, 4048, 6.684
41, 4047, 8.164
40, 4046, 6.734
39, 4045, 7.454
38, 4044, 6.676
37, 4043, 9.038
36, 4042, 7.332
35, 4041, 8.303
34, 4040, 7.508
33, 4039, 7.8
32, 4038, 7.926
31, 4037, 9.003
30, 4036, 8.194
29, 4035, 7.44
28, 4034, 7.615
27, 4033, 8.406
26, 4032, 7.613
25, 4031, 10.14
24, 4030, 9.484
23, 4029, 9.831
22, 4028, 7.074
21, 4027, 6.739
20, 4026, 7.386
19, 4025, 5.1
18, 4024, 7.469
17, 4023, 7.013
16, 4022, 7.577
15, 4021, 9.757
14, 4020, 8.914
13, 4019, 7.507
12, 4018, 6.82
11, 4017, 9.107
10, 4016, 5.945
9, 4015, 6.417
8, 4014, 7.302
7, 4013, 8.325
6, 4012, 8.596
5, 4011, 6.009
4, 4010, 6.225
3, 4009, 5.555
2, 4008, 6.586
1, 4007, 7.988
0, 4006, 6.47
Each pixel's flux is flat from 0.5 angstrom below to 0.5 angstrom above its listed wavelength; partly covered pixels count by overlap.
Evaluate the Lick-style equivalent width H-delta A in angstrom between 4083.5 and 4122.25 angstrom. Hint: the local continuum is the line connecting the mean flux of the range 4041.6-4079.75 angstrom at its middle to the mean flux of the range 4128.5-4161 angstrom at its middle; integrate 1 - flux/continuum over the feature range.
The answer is 3.0 angstrom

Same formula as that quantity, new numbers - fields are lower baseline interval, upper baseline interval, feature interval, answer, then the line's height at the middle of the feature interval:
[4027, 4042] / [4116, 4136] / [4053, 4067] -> 1.5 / 7.83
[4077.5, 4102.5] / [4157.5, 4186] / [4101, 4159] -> 0.7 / 7.21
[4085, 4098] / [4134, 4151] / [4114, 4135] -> 1.9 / 7.5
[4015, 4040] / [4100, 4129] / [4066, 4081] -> -2.7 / 7.3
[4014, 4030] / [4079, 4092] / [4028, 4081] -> -3.7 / 7.42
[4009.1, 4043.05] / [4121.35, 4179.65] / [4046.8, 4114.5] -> 0.5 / 7.48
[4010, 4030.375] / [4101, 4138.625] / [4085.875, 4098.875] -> -0.8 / 7.05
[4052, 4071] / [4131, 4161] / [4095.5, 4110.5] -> 1.8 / 7.3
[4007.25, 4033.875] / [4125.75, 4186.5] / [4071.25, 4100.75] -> -1.5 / 7.38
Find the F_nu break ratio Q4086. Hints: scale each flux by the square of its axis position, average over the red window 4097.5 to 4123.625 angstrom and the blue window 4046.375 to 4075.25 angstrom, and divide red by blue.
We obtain 0.91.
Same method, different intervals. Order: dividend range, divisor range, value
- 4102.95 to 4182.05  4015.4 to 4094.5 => 0.95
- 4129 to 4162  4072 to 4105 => 0.99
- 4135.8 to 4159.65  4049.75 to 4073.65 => 1.06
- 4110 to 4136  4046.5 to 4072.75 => 0.96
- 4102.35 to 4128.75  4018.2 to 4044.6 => 0.88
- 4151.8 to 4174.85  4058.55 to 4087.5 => 0.97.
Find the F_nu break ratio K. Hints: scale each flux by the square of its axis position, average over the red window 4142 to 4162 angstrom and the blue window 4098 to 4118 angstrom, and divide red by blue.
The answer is 1.2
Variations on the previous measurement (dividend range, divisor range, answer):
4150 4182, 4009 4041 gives 1.00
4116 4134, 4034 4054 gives 0.92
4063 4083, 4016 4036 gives 1.07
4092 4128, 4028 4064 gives 0.93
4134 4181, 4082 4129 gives 1.07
